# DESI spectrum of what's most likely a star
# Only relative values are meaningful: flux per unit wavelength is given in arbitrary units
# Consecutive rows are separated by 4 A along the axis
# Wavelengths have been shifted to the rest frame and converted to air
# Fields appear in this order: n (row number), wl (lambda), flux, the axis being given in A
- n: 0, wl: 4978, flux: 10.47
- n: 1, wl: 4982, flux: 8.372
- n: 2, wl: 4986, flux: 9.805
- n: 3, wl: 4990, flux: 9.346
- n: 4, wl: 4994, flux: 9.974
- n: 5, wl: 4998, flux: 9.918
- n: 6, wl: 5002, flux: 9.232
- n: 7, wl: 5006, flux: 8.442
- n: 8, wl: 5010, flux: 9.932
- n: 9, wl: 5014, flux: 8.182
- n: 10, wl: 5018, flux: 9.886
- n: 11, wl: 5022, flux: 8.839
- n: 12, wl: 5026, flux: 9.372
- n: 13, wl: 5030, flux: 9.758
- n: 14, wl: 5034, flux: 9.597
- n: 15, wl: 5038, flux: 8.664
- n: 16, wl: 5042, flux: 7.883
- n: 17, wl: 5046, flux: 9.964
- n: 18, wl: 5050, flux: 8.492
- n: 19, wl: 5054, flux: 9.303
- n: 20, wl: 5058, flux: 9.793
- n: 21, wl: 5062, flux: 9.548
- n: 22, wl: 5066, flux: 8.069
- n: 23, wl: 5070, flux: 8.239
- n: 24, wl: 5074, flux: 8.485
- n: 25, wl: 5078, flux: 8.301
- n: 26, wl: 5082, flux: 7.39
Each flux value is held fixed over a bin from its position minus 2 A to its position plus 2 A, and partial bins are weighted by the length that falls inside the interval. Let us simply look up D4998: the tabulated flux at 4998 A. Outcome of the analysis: 9.918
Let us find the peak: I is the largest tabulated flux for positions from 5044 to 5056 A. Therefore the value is 9.964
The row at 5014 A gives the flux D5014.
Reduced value 8.182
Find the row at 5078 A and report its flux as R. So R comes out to 8.301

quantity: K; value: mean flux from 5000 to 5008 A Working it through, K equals 8.84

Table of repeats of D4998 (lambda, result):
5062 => 9.548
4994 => 9.974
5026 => 9.372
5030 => 9.758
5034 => 9.597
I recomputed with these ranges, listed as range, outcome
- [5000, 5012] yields 9.932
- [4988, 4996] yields 9.974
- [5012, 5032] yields 9.886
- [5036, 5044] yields 8.664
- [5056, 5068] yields 9.793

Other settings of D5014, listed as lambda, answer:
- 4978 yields 10.47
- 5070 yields 8.239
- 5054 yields 9.303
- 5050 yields 8.492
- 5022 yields 8.839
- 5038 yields 8.664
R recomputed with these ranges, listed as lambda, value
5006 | 8.442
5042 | 7.883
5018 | 9.886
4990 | 9.346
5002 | 9.232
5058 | 9.793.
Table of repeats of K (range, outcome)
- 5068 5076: 8.36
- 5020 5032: 9.32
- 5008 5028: 9.24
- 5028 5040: 9.34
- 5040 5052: 8.78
